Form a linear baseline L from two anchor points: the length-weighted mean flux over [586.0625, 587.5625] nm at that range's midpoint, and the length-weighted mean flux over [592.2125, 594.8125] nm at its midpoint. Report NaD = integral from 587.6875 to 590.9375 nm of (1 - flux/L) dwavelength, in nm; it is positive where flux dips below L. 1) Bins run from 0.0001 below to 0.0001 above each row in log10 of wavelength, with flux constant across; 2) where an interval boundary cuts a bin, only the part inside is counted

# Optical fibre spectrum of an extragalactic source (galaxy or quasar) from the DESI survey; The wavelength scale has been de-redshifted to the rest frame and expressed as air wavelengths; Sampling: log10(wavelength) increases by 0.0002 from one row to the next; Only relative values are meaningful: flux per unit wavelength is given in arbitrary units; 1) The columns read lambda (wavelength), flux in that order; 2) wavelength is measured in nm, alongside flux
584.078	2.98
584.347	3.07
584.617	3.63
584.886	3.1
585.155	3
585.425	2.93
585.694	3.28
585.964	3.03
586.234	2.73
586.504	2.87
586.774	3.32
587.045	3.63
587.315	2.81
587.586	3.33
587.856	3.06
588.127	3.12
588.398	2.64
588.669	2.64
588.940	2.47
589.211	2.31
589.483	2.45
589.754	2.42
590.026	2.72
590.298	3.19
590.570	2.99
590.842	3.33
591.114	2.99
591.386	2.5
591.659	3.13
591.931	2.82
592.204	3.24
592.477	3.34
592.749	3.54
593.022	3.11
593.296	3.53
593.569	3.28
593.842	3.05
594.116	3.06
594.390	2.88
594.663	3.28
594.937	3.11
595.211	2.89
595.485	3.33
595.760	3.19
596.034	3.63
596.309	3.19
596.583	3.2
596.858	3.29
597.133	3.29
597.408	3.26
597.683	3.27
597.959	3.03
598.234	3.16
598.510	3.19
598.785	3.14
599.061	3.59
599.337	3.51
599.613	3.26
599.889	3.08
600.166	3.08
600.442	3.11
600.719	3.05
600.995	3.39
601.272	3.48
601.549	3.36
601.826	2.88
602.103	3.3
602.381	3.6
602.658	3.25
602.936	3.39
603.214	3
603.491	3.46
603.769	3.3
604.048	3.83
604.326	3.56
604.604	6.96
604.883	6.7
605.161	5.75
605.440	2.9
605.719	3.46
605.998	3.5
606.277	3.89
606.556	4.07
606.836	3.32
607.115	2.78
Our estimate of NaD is 0.377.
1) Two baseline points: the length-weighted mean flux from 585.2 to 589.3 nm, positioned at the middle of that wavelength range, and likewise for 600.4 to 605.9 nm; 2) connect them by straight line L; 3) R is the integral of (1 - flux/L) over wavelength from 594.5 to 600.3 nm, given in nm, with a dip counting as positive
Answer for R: 0.42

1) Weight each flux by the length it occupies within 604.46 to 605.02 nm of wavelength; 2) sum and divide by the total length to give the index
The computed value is 6.8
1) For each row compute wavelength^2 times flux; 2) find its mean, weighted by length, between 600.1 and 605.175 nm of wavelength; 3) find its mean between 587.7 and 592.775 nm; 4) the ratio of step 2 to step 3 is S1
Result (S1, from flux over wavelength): 1.37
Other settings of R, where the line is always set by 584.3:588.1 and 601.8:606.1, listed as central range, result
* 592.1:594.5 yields 0.160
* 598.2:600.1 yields 0.234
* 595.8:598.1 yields 0.231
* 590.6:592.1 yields 0.181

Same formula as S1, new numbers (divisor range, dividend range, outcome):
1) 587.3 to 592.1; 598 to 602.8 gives 1.19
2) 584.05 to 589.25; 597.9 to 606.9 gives 1.27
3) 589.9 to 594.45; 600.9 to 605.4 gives 1.32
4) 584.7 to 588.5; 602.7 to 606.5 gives 1.42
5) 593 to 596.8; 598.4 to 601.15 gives 1.03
